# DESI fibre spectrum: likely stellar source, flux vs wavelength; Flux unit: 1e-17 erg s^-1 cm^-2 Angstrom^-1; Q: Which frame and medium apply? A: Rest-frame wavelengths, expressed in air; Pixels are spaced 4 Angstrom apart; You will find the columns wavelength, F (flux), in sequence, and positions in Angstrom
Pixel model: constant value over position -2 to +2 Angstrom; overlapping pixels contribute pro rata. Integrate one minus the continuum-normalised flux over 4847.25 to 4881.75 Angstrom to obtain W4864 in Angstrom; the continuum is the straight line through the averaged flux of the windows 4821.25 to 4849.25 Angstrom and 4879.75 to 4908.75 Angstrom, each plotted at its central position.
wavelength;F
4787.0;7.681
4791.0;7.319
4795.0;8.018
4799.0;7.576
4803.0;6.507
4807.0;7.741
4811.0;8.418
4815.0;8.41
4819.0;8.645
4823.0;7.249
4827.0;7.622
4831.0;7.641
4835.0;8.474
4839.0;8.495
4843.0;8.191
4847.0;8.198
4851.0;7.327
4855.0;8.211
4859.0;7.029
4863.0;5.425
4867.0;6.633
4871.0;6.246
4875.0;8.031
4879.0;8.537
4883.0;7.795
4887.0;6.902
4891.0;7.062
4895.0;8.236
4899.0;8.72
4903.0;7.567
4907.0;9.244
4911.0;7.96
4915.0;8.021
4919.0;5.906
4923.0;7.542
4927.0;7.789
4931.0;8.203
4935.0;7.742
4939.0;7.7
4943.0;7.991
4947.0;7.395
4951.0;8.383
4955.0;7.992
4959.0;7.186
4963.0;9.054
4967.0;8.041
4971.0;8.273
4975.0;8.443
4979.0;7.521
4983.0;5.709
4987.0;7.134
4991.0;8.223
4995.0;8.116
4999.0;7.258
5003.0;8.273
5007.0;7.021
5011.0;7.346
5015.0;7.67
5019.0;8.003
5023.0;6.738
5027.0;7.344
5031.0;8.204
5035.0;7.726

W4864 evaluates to 3.1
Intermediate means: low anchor 7.98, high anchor 7.95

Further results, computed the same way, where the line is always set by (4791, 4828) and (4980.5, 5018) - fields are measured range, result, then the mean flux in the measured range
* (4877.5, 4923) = -1.08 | 7.79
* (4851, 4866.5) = 1.55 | 6.92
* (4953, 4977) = -2.14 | 8.16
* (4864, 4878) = 1.27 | 6.97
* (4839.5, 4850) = -0.60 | 8.15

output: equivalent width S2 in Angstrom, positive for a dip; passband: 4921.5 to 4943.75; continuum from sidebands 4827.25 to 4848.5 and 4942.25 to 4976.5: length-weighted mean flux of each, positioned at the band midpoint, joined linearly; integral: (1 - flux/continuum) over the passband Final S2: 0.7 Angstrom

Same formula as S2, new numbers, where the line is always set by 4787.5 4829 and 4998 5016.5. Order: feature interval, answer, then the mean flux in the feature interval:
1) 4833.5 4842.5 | -0.8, 8.44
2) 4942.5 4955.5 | -0.6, 7.93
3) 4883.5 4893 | 0.7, 7.11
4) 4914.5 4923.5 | 0.8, 6.95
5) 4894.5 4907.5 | -1.2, 8.37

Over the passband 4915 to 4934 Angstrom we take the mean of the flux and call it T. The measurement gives 7.45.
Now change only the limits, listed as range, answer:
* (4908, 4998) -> 7.75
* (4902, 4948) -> 7.77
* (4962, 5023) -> 7.68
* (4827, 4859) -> 7.98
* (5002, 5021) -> 7.63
